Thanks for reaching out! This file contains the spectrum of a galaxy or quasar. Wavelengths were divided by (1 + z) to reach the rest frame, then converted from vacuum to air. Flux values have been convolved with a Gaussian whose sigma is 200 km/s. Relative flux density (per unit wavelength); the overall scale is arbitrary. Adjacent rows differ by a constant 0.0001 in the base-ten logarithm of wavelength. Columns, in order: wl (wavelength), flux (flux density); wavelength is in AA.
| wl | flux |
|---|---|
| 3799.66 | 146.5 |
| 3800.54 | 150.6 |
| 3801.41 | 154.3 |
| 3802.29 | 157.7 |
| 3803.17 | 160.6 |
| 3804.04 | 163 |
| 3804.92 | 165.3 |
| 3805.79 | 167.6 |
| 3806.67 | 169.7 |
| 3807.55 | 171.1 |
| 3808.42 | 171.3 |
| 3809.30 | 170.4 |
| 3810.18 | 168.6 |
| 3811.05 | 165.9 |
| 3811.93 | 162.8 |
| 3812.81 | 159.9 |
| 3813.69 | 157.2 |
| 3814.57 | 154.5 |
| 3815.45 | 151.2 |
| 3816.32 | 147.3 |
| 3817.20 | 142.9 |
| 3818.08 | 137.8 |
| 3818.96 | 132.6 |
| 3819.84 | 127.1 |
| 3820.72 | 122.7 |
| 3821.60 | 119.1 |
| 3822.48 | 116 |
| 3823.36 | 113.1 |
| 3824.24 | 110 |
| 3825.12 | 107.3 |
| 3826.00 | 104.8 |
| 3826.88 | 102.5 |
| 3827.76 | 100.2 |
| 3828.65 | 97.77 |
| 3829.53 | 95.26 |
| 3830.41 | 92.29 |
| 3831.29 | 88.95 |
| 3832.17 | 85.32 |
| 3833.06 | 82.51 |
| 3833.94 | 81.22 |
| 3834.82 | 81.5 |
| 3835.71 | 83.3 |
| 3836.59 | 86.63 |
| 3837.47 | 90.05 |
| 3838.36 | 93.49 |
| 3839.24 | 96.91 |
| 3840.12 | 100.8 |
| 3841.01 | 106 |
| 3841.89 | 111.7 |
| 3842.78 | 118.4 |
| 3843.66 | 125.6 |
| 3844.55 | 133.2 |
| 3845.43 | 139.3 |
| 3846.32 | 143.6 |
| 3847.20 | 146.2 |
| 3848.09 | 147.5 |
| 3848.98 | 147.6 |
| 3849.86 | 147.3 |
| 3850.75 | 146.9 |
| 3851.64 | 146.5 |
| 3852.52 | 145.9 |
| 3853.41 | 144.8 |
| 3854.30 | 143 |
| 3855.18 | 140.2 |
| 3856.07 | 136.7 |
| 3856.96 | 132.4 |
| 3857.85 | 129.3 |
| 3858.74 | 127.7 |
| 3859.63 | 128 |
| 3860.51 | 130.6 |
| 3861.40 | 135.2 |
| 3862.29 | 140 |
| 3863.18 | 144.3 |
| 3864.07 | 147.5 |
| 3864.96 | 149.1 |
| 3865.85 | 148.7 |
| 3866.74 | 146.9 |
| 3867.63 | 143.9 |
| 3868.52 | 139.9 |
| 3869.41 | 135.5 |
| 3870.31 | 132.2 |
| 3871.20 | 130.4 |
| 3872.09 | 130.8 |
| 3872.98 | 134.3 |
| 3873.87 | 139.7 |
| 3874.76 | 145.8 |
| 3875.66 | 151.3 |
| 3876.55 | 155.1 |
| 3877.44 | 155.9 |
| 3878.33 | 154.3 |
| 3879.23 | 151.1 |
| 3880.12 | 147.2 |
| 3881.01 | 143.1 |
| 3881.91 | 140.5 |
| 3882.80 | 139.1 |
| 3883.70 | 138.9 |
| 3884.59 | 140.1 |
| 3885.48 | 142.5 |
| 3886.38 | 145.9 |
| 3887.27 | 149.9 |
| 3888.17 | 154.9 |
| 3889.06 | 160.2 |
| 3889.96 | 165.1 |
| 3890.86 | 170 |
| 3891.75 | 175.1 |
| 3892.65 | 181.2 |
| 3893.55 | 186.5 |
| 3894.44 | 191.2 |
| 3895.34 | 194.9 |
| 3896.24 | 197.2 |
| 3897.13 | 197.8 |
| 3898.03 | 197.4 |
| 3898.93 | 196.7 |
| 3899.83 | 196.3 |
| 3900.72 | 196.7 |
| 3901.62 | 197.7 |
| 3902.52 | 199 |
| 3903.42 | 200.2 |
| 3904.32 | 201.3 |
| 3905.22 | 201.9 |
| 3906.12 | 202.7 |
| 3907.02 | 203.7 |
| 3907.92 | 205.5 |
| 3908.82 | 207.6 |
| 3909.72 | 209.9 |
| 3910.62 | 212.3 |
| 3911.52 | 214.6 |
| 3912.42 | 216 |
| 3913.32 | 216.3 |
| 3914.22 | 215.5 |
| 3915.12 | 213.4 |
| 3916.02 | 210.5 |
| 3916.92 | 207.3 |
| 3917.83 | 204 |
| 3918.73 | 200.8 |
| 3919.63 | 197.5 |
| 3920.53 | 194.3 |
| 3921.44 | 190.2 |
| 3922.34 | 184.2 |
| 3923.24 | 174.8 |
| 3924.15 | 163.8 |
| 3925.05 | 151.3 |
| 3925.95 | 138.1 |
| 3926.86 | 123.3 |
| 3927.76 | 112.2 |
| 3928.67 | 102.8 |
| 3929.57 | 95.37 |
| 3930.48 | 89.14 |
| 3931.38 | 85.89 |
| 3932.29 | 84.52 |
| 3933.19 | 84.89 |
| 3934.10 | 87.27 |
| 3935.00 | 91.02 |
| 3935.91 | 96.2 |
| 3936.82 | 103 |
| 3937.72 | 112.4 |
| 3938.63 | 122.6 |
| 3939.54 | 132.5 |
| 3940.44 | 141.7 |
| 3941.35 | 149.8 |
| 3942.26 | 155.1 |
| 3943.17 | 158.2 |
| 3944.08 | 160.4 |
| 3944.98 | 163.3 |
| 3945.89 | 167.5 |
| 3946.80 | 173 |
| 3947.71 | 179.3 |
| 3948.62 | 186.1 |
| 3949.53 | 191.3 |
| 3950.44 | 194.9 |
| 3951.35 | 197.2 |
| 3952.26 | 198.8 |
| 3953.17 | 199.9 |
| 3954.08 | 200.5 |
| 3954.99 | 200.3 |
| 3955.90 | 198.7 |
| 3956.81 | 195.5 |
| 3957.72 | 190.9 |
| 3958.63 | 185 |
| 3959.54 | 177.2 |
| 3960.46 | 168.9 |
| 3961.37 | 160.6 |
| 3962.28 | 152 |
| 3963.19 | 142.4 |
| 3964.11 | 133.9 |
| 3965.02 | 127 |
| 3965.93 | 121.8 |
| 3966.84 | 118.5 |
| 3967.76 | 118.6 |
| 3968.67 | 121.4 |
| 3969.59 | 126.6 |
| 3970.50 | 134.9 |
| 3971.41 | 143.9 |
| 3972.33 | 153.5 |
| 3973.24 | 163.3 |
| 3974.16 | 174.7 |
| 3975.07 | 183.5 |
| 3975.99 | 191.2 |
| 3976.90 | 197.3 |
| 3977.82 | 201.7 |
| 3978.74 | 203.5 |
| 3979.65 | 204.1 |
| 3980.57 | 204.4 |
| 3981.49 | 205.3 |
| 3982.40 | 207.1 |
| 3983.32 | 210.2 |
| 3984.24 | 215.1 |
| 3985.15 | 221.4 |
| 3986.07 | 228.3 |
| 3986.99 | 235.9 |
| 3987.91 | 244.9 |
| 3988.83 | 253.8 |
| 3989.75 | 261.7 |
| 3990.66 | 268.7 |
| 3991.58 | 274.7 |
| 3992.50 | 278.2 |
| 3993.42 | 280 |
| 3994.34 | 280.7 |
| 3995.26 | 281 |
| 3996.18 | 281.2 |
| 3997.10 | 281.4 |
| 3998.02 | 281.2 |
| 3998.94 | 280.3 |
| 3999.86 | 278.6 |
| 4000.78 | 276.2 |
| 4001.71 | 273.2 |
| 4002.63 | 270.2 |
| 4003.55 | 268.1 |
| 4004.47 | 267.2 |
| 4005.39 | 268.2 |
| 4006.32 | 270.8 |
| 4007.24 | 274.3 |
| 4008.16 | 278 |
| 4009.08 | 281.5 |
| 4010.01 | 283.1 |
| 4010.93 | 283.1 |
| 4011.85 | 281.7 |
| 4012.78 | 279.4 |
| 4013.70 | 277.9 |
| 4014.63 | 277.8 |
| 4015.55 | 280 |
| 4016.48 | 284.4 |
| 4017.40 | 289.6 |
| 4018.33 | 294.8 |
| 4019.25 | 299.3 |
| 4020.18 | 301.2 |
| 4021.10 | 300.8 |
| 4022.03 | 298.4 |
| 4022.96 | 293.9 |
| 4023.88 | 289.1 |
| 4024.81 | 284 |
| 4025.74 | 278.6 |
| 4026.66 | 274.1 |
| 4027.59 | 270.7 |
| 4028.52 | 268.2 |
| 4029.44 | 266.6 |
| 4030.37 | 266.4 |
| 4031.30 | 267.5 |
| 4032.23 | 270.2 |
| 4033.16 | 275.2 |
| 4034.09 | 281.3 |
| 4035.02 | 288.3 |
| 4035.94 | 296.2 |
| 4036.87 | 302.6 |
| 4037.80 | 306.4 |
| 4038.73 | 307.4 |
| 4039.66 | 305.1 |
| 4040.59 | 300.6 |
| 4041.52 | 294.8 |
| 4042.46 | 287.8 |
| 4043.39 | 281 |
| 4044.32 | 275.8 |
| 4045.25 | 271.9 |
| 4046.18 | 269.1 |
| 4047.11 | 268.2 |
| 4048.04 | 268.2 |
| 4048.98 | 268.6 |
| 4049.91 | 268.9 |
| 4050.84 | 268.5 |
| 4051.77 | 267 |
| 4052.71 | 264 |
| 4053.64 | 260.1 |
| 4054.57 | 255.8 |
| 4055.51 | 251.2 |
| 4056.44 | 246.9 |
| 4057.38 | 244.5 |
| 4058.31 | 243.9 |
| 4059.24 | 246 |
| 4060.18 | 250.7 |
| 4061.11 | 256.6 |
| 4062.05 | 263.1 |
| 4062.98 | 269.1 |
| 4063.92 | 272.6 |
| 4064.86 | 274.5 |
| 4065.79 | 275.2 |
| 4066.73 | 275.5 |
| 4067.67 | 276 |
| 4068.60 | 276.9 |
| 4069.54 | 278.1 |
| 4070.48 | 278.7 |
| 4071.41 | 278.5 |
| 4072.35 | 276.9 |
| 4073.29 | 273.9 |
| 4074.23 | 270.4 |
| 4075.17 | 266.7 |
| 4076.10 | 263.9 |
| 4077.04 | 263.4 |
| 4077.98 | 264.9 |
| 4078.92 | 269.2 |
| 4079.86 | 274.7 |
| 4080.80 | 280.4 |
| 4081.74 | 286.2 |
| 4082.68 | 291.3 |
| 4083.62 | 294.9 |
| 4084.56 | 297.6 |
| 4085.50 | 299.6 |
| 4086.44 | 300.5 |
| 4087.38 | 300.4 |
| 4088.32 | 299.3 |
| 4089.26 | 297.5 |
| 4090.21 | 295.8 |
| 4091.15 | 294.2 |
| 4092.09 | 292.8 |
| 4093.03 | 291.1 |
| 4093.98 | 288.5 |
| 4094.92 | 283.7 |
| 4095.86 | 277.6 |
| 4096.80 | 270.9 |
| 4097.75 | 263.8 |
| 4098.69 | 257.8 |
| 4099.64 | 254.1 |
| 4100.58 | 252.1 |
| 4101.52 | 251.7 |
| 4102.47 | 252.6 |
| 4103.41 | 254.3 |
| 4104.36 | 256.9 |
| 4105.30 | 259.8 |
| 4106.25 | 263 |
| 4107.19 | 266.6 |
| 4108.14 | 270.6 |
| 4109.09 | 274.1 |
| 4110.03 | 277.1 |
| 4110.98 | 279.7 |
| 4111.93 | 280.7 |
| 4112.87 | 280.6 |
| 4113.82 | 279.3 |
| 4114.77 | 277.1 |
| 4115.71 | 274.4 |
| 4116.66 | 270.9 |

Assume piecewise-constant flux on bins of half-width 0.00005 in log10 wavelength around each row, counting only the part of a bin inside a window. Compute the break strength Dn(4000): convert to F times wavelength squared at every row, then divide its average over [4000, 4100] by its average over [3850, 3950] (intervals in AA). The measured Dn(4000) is 1.89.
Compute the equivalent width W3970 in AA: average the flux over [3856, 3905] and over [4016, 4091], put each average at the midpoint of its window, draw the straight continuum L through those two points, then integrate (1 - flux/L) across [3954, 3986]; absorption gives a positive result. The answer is 6.8 AA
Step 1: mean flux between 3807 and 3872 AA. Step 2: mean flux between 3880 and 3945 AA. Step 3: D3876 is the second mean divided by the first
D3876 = 1.3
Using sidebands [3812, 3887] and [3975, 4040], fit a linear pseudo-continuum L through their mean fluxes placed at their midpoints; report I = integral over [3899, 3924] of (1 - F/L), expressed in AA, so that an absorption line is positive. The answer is -2.7 AA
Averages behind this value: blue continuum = 129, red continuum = 267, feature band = 202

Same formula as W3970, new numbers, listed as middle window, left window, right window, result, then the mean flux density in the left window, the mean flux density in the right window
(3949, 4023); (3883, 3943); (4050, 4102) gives -3.66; 166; 273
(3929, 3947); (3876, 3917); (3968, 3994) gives 6.73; 182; 206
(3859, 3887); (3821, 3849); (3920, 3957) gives -4.44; 107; 149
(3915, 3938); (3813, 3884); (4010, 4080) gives 5.44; 128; 276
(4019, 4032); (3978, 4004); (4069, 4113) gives -1.12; 251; 276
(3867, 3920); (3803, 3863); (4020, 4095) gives -1.77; 129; 278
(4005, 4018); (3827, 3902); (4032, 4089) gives -2.01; 140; 276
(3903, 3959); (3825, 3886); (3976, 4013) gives 7.48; 128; 255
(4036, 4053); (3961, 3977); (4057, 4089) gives -3.06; 147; 275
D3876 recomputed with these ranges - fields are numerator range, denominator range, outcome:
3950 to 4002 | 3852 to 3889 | 1.44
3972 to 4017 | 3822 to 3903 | 1.80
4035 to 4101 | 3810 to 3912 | 1.90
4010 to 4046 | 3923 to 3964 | 1.91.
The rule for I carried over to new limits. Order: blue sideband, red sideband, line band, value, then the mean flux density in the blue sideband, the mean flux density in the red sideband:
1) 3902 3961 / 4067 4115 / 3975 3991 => -1.19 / 169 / 277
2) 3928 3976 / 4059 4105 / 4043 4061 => -1.16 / 148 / 275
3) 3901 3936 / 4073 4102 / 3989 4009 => -4.76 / 170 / 280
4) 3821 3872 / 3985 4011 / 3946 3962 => 2.77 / 122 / 270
